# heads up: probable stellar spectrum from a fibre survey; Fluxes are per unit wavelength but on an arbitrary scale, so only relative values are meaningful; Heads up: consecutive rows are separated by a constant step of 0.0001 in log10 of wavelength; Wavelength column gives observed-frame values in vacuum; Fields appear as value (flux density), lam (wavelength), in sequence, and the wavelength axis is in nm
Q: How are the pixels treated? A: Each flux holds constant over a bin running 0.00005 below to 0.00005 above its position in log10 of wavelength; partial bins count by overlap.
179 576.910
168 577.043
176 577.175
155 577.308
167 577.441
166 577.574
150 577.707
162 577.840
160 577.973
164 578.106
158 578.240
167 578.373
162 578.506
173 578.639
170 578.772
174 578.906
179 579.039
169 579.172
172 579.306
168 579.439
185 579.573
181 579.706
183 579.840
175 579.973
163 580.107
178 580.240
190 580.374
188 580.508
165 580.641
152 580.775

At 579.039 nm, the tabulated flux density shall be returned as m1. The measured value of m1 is 179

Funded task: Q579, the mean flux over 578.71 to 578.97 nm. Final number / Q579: 172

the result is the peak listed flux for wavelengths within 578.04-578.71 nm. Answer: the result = 173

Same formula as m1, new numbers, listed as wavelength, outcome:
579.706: 181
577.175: 176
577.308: 155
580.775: 152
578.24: 158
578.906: 174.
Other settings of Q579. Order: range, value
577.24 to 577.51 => 161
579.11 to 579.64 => 173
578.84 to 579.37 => 174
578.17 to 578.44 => 162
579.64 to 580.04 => 180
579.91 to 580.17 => 169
